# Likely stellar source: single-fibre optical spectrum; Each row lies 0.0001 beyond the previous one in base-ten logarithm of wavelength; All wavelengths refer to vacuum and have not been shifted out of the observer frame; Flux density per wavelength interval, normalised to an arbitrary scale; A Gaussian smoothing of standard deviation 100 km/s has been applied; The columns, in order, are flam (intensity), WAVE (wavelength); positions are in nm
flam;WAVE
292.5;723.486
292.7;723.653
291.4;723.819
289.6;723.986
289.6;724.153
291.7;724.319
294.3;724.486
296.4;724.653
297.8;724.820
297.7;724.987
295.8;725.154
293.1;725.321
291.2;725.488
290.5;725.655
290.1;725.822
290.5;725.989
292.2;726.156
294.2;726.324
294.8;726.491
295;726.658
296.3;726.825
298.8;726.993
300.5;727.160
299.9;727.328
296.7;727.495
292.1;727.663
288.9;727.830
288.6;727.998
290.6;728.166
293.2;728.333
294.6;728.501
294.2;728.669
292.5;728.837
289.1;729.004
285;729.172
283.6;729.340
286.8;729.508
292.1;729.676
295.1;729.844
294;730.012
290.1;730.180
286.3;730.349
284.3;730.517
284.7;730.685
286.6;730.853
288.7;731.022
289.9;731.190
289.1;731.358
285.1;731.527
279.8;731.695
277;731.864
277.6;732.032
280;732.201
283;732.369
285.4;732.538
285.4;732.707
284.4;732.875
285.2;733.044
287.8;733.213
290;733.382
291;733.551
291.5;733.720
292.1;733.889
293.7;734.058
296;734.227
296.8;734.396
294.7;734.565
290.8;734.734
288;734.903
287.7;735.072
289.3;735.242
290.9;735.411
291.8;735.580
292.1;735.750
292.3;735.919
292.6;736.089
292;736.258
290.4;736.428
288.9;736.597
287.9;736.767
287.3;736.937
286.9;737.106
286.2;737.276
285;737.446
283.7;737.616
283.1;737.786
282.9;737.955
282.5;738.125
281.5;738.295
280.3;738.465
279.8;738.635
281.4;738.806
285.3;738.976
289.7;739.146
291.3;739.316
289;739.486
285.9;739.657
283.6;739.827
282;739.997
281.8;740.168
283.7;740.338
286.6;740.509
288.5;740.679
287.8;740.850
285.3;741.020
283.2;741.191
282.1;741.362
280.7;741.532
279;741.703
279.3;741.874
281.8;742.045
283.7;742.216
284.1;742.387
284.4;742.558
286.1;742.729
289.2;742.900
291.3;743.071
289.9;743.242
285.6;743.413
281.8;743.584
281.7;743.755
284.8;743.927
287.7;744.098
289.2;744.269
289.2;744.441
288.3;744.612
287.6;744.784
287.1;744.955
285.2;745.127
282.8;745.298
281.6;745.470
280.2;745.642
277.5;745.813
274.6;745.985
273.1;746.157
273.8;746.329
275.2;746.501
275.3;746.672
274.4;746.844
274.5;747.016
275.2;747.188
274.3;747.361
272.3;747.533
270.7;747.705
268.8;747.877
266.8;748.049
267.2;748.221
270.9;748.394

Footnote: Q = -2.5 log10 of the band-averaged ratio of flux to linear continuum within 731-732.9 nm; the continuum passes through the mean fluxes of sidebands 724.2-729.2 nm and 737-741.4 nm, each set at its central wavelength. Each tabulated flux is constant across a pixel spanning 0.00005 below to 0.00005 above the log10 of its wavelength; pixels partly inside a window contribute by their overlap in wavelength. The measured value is 0.02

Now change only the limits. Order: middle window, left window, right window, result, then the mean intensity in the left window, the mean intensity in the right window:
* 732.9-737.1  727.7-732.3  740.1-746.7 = -0.02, 288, 283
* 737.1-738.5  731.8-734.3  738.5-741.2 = 0.01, 287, 285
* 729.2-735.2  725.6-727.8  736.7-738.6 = 0.01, 295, 284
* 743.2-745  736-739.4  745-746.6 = -0.03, 286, 278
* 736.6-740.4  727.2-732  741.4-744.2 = 0.01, 289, 285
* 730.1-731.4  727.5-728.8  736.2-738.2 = 0.01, 292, 286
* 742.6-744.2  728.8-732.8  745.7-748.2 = -0.04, 286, 273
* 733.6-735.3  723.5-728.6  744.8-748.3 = -0.02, 294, 276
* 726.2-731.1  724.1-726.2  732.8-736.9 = 0.00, 293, 291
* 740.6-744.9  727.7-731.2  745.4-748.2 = -0.03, 290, 274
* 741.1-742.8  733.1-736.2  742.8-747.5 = 0.01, 292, 282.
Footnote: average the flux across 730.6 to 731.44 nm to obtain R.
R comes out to 288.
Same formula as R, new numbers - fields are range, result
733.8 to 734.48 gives 295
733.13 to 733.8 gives 290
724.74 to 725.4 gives 296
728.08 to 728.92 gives 293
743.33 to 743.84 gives 283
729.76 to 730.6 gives 290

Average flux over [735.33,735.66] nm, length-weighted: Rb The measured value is 292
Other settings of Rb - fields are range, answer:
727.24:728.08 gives 293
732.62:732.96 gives 285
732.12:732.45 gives 282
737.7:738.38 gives 283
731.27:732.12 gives 282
